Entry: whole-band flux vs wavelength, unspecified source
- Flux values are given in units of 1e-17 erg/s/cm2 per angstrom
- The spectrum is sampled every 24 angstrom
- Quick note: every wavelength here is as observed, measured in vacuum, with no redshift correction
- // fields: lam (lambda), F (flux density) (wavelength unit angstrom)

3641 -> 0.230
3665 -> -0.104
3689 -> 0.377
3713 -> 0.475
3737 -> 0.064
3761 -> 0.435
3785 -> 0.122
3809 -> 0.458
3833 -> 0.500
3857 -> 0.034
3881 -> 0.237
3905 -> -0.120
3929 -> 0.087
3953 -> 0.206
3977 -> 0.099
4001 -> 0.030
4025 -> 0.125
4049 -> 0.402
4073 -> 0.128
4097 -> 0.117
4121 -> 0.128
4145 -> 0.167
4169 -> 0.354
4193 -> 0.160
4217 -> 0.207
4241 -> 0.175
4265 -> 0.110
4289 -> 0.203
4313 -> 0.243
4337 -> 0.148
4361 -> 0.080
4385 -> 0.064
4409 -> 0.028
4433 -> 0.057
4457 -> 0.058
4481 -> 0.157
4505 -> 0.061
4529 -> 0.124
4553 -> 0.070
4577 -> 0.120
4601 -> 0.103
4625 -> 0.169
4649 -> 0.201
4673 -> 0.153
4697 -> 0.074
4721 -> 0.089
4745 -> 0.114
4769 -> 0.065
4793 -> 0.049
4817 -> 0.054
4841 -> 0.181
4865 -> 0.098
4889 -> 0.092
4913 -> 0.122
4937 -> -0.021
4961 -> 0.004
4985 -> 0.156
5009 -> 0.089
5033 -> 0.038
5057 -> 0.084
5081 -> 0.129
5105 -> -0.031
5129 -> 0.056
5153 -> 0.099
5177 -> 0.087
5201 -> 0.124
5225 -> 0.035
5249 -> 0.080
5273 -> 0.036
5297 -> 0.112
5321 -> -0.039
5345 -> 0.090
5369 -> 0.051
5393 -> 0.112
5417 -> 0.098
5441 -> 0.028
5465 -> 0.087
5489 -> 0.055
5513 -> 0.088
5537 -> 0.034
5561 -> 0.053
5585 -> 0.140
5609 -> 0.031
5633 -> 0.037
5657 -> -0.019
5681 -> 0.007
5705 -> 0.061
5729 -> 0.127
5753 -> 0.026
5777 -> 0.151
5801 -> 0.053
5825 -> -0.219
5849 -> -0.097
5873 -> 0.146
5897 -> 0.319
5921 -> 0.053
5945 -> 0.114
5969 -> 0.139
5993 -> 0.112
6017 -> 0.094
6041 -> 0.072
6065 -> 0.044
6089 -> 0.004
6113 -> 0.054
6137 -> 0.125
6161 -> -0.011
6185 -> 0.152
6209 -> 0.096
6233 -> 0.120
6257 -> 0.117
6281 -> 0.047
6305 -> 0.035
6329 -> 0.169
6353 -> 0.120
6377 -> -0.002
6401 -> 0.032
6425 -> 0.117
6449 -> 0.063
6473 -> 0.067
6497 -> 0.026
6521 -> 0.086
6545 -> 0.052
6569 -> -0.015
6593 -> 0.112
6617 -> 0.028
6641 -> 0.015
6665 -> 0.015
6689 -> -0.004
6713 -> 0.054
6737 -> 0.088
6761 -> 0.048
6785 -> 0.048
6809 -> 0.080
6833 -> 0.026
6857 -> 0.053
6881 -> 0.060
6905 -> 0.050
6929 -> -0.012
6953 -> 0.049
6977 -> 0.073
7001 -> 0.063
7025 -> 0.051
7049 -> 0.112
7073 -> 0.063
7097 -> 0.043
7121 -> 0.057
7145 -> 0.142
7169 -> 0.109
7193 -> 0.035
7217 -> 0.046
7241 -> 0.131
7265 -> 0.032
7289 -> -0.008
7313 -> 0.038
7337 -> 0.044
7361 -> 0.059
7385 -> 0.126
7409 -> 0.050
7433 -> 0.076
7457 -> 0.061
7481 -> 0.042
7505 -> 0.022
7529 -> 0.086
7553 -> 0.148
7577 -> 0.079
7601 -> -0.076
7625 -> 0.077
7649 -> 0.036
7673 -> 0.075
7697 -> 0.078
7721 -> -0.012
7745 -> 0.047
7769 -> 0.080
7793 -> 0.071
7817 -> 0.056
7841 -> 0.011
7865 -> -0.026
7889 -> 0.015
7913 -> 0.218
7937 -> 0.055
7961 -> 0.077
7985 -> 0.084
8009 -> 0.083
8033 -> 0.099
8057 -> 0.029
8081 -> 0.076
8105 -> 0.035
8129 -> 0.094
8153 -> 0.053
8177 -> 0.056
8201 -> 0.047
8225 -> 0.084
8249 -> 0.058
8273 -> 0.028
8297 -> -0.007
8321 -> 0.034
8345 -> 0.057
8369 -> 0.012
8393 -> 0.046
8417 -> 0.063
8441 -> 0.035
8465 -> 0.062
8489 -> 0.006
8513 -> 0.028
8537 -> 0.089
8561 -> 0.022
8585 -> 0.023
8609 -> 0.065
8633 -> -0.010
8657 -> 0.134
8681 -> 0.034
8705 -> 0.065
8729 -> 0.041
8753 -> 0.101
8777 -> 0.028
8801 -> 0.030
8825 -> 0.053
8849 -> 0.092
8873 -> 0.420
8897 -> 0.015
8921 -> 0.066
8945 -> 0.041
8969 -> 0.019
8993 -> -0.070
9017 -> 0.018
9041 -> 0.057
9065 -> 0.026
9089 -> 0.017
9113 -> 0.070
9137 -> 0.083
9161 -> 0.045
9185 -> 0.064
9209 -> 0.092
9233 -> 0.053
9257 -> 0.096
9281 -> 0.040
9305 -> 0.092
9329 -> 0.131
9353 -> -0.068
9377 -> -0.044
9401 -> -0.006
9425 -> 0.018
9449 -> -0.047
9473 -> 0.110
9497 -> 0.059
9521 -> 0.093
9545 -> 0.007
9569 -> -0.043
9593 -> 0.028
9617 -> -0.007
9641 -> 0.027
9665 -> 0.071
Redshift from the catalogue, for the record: 1.380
